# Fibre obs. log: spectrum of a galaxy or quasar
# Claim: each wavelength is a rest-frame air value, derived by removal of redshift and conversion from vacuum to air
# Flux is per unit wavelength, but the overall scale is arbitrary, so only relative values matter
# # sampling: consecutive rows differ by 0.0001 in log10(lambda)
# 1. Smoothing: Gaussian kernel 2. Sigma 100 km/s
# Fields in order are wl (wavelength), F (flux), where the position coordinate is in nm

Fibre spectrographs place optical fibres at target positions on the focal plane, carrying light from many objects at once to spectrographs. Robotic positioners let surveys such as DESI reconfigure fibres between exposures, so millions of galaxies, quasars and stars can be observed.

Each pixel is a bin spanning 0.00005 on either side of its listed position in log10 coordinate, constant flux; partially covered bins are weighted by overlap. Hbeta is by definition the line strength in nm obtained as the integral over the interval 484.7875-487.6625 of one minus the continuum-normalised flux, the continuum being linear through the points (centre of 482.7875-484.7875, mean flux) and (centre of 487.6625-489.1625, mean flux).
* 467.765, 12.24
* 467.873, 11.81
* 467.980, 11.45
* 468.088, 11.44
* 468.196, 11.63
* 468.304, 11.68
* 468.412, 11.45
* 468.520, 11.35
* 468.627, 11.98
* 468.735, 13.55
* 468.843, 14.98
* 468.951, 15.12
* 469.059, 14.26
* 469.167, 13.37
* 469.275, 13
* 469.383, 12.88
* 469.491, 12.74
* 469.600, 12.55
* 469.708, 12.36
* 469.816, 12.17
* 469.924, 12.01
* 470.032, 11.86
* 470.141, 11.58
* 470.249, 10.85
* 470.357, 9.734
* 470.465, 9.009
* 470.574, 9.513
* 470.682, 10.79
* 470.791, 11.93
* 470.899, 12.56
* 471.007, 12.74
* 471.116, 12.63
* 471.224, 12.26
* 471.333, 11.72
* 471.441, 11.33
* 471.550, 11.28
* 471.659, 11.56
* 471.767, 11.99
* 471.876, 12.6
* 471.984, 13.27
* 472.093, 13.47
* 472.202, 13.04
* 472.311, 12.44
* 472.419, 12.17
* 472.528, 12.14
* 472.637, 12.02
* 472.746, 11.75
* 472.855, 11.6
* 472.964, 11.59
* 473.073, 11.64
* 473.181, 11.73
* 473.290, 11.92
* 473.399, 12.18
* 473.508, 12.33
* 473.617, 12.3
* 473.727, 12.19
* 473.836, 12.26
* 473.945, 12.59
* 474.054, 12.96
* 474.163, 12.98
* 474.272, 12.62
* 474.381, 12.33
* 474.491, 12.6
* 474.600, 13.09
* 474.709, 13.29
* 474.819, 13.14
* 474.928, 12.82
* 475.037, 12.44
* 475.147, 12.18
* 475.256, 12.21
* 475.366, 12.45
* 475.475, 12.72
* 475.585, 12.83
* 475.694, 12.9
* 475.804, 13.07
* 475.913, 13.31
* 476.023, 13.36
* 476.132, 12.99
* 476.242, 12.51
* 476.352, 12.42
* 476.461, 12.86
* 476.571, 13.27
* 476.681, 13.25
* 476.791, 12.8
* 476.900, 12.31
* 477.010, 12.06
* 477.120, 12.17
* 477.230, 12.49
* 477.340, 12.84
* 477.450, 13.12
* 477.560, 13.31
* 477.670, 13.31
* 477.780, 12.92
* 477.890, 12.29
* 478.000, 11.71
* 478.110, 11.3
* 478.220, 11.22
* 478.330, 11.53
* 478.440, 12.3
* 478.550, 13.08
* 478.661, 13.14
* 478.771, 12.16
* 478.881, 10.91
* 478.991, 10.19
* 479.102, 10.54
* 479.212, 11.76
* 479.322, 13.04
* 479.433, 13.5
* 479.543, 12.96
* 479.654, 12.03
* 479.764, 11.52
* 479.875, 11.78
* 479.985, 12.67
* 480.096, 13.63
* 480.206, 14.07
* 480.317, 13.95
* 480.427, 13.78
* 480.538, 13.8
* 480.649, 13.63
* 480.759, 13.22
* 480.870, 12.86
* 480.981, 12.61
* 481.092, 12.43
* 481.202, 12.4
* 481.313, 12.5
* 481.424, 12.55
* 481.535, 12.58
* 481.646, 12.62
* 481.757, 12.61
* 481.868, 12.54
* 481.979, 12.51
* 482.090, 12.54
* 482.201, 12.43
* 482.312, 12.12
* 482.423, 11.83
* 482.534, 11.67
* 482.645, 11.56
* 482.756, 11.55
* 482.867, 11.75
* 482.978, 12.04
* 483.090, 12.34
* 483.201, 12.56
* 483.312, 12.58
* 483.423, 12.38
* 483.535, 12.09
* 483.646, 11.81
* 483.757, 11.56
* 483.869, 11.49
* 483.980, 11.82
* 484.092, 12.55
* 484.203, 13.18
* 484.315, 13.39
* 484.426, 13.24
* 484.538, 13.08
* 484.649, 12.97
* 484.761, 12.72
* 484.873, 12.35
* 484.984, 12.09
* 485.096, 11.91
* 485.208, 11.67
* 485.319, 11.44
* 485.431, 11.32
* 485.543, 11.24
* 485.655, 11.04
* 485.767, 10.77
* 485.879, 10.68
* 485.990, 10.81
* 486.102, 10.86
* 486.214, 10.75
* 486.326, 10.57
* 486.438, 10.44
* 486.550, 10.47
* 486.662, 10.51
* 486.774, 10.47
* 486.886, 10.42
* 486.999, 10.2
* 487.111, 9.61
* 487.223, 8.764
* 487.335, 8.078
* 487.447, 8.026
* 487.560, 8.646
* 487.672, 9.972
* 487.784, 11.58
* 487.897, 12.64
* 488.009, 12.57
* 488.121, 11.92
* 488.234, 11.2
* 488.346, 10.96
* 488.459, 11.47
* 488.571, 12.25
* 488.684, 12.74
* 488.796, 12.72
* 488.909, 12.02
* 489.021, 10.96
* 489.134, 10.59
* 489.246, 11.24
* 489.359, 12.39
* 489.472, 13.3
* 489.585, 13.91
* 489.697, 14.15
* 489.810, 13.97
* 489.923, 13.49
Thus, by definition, 0.366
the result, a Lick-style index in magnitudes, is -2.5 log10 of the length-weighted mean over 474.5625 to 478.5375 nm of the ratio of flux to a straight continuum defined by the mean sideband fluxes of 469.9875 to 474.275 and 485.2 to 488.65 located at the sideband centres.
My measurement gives -0.10 mag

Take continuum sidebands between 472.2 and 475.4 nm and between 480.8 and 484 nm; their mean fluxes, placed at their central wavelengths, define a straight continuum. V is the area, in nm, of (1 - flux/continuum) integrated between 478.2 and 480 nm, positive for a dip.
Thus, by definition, 0.04 nm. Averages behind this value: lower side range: 12.4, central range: 12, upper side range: 12.2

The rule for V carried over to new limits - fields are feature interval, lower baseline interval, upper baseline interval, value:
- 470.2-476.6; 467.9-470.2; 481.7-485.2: 0.11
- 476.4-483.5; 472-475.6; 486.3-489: -0.47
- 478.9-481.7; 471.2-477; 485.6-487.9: -0.32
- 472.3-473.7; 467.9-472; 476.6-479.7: 0.02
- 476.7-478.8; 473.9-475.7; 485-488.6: -0.04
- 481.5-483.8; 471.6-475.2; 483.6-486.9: -0.08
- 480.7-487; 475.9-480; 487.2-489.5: -0.12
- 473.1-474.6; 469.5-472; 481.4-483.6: -0.07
